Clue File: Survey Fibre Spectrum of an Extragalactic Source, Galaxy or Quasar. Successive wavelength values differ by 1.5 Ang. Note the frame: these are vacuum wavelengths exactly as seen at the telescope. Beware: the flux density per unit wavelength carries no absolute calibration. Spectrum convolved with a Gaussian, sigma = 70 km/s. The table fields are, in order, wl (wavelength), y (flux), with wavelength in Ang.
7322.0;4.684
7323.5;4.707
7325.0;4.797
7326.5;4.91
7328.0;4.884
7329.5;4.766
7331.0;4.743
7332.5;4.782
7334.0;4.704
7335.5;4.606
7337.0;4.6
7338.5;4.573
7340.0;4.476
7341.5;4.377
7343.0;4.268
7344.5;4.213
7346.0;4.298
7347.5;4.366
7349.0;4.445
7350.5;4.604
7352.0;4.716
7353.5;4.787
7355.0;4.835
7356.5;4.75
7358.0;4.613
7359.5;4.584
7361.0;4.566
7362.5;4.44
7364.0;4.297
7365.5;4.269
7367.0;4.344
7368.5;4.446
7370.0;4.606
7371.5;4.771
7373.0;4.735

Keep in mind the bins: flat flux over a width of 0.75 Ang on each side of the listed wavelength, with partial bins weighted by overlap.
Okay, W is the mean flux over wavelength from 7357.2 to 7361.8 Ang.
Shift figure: 4.59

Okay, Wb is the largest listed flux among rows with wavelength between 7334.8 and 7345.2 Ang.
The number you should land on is 4.606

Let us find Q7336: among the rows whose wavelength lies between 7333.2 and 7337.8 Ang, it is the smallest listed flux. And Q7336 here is 4.6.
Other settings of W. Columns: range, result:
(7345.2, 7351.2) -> 4.42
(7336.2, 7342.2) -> 4.51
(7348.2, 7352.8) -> 4.59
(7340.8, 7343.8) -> 4.32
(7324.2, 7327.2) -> 4.85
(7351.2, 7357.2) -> 4.77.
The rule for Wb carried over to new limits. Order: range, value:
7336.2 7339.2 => 4.6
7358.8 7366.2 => 4.584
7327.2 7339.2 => 4.884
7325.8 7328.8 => 4.91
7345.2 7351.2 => 4.604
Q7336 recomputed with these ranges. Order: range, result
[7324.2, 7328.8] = 4.797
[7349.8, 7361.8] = 4.566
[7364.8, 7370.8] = 4.269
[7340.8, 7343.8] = 4.268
